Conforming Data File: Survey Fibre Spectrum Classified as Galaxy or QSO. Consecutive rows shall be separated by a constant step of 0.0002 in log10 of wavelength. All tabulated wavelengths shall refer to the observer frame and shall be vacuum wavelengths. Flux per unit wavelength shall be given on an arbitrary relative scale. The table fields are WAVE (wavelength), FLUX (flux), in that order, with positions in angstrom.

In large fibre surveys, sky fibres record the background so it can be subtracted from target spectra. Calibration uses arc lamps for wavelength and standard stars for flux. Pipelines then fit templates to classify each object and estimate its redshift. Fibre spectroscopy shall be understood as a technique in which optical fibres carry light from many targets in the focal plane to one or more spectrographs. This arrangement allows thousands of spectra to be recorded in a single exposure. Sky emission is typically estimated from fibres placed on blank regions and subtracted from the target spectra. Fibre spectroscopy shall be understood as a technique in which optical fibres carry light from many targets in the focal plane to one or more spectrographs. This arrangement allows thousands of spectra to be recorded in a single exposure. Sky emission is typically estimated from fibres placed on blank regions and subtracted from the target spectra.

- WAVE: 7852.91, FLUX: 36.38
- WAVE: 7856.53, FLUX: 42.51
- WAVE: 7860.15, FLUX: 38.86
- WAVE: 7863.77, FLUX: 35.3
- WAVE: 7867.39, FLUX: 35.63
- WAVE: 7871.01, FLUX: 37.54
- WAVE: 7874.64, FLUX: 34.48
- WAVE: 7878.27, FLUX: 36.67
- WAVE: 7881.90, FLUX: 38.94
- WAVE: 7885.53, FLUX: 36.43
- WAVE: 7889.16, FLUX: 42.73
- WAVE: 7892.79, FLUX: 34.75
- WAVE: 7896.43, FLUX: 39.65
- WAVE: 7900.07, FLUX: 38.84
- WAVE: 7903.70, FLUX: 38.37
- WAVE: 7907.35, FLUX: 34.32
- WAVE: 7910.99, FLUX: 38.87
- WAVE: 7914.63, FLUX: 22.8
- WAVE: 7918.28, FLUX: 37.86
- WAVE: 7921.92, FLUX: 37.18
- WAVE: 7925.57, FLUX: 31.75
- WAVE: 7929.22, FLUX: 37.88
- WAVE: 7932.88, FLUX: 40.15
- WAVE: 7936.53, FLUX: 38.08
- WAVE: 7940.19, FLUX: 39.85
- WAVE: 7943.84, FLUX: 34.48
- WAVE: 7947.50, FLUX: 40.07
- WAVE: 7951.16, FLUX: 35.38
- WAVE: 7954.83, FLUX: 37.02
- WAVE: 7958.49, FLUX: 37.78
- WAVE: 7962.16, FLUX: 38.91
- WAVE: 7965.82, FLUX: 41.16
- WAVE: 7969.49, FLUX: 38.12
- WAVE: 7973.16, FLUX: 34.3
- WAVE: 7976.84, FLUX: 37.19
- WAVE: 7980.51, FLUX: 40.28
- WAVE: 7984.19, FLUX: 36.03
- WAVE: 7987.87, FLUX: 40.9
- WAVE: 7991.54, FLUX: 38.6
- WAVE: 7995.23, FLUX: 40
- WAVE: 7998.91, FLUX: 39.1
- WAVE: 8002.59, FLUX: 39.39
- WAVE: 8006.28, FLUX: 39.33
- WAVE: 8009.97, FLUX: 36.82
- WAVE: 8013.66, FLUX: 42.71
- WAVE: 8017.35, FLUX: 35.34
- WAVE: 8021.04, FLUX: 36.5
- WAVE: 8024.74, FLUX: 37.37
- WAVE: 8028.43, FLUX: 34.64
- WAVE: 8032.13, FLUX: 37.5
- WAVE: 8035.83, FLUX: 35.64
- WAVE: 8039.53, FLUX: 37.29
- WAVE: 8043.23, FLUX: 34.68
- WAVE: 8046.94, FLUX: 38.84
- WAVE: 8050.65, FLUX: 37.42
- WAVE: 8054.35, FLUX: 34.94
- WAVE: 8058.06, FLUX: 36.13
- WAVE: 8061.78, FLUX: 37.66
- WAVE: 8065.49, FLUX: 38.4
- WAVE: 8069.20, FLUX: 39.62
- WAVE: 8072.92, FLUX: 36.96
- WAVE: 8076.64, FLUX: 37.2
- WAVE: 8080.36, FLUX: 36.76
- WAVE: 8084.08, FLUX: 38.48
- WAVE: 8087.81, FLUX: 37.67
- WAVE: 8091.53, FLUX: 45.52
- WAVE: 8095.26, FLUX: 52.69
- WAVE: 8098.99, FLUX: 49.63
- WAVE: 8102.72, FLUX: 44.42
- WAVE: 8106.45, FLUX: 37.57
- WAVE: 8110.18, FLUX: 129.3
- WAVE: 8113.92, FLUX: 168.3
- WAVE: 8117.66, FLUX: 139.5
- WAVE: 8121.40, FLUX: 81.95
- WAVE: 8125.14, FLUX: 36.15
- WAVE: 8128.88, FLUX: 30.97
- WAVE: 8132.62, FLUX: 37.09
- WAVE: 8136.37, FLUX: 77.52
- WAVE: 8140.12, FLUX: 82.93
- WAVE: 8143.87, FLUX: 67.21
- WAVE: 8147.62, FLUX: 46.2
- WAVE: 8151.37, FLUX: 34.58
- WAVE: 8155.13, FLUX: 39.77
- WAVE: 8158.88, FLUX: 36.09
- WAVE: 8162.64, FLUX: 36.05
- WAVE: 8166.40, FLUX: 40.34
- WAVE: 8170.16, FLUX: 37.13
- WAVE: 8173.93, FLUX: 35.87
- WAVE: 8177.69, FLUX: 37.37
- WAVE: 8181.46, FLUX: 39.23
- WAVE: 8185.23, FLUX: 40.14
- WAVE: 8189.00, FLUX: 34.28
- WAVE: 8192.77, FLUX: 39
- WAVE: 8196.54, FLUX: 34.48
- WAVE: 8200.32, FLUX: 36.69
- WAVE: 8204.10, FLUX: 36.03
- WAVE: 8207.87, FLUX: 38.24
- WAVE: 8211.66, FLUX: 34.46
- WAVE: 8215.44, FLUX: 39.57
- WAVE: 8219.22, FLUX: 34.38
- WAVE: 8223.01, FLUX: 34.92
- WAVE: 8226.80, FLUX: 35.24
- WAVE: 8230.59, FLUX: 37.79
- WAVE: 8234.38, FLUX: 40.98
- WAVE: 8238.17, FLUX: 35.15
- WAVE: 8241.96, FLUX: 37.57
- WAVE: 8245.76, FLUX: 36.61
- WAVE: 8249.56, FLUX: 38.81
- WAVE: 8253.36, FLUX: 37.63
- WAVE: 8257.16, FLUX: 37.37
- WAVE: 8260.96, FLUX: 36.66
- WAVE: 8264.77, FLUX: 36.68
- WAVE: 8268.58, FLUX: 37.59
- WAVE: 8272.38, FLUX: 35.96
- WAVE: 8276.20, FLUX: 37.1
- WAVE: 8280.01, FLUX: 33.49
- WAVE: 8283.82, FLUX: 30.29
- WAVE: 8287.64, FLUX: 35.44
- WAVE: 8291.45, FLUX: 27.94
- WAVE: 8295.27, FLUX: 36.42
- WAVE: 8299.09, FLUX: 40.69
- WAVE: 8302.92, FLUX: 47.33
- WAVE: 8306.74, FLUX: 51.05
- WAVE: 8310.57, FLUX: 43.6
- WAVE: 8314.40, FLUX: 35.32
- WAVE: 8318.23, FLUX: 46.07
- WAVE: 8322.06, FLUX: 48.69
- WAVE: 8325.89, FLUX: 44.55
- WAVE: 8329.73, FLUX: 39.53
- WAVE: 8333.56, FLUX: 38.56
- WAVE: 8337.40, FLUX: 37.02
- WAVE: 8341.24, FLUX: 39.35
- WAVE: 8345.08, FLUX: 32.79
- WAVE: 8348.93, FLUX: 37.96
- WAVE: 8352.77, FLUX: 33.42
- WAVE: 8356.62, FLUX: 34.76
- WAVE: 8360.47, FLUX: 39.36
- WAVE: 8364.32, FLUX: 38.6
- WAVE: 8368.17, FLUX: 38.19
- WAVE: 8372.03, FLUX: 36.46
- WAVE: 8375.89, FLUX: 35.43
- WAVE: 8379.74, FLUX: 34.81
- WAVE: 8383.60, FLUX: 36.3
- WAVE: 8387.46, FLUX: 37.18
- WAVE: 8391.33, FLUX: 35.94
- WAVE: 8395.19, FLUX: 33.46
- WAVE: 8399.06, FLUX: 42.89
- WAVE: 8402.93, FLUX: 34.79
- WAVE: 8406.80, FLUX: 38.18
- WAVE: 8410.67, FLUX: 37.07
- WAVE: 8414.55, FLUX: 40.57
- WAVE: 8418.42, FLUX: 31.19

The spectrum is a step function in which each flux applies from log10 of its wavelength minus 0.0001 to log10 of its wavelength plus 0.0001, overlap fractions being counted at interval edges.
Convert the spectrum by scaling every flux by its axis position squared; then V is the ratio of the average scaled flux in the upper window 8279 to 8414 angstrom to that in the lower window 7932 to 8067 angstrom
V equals 1.10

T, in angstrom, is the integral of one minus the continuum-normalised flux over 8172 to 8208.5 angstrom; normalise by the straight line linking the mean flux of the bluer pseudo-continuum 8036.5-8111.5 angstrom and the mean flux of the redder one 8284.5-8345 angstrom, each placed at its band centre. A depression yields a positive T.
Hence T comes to 4.17 angstrom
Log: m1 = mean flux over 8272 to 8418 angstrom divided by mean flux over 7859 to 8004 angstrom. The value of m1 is 1.02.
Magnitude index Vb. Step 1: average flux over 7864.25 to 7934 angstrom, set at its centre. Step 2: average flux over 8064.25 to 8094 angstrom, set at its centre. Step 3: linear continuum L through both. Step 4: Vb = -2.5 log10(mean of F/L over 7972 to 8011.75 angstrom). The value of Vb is -0.02 mag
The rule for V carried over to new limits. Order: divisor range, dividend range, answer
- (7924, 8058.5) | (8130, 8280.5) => 1.12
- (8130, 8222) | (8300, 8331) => 1.09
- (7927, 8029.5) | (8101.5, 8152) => 2.00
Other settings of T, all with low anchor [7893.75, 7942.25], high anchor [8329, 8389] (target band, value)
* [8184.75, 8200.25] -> 0.0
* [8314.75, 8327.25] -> -2.8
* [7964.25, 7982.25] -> -0.8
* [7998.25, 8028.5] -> -1.2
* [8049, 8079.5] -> -0.5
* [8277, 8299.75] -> 1.8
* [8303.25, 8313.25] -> -2.6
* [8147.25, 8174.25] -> -0.9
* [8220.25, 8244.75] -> -0.1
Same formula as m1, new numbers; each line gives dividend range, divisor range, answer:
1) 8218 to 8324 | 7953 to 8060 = 1.01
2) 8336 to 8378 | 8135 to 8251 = 0.90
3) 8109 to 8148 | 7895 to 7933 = 2.28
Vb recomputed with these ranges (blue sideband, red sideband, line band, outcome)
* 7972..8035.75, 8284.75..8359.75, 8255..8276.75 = 0.06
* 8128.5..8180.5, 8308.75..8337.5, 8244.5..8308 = 0.15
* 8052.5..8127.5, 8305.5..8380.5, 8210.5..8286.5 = 0.26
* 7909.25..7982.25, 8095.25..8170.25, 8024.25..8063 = 0.35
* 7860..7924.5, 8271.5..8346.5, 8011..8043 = 0.01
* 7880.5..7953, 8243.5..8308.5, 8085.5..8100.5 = -0.23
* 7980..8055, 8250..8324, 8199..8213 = 0.06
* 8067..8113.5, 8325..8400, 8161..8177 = 0.27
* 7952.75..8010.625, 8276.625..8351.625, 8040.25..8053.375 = 0.05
